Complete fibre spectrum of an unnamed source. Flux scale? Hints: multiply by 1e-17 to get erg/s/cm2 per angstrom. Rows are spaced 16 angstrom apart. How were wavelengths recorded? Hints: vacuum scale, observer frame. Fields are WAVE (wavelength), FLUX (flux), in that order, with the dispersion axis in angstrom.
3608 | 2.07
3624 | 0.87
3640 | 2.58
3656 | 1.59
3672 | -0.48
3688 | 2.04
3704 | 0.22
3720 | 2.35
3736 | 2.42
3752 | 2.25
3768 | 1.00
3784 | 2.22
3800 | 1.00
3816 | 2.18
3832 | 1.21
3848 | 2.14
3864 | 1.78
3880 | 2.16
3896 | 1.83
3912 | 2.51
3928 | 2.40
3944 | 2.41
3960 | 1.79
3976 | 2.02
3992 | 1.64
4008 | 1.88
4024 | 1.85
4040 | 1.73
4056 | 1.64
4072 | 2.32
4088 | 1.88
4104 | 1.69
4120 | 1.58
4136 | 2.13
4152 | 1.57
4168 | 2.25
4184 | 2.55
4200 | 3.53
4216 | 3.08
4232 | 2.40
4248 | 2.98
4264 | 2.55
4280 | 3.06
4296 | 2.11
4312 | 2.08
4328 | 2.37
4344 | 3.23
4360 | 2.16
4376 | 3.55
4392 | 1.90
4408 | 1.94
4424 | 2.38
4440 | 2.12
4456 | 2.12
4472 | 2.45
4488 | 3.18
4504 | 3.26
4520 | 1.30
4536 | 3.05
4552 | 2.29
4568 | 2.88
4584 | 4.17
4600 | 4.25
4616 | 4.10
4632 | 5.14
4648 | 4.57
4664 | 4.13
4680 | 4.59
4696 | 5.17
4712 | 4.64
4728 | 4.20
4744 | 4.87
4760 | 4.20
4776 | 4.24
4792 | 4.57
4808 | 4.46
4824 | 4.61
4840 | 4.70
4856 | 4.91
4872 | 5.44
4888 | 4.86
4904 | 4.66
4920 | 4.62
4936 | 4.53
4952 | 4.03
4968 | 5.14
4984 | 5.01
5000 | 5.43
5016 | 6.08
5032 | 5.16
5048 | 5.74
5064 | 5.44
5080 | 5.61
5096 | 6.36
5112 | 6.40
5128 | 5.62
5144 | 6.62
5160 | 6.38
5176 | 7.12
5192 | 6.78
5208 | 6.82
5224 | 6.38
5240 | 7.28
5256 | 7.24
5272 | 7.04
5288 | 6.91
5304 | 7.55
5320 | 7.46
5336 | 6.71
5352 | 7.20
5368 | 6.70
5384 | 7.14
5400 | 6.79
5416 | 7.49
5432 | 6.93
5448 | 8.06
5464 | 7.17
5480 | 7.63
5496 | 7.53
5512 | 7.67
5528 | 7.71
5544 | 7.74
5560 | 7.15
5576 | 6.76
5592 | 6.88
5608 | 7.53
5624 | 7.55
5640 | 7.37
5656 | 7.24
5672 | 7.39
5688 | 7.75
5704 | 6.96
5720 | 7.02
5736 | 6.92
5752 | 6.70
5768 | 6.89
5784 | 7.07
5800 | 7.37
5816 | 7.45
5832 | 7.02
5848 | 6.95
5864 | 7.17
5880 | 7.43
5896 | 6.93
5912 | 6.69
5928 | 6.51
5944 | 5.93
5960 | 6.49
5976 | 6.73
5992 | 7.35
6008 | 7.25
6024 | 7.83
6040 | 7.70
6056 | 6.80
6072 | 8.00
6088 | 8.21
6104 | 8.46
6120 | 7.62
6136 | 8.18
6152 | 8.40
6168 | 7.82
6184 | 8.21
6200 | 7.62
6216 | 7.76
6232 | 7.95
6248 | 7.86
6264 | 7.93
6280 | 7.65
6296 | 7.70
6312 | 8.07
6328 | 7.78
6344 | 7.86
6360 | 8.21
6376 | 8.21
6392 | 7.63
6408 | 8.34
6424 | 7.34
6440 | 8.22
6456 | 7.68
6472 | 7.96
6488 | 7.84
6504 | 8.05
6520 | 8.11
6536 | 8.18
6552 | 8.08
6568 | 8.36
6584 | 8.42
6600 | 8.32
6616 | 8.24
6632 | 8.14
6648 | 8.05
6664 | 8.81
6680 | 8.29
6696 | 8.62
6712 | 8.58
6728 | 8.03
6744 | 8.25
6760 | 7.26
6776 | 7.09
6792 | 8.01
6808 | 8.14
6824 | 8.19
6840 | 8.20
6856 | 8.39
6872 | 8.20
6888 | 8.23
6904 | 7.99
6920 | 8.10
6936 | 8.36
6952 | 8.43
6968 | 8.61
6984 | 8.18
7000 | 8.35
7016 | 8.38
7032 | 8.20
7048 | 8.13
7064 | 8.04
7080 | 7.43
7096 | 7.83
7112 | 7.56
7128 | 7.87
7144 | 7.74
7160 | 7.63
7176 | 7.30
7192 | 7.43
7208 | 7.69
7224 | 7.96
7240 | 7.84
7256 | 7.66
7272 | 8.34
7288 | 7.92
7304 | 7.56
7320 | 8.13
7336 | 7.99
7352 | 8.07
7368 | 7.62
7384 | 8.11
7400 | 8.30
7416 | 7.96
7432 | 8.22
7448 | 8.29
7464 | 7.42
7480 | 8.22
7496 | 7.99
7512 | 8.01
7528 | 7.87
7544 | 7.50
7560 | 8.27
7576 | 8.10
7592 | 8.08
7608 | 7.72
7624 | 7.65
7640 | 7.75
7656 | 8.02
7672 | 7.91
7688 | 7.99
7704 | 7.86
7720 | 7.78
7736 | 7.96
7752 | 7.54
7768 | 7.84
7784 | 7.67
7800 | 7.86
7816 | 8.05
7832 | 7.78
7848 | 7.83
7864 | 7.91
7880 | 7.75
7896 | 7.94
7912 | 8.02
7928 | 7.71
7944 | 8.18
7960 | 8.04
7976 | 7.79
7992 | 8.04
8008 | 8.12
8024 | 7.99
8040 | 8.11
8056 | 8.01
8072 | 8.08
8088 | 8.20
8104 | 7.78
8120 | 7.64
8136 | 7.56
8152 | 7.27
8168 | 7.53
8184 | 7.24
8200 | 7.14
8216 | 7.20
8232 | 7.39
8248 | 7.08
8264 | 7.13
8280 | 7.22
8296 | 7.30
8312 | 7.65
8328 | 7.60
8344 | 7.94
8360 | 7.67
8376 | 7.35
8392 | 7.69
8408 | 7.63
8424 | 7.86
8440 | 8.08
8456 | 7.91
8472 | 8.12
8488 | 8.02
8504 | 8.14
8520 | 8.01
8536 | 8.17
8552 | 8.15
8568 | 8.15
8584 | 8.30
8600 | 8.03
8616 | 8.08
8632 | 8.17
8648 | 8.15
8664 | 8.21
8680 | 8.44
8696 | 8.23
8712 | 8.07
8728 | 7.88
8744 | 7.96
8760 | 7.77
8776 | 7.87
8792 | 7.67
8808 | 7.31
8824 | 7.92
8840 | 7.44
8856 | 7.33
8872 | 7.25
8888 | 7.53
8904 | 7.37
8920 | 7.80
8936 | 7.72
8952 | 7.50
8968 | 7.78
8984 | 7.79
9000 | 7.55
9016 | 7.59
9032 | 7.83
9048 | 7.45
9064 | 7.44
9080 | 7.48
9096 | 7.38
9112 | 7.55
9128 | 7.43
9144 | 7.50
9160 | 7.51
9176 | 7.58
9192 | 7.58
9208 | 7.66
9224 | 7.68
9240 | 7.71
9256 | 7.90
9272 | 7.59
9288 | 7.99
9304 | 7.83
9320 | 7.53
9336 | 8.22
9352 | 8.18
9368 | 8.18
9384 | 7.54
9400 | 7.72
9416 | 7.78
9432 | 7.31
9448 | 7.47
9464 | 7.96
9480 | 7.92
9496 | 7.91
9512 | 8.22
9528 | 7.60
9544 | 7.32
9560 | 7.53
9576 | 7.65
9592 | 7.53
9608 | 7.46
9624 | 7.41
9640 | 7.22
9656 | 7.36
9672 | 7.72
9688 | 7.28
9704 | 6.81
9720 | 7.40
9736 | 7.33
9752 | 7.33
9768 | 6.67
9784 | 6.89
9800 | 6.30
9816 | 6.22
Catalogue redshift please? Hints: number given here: 0.148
